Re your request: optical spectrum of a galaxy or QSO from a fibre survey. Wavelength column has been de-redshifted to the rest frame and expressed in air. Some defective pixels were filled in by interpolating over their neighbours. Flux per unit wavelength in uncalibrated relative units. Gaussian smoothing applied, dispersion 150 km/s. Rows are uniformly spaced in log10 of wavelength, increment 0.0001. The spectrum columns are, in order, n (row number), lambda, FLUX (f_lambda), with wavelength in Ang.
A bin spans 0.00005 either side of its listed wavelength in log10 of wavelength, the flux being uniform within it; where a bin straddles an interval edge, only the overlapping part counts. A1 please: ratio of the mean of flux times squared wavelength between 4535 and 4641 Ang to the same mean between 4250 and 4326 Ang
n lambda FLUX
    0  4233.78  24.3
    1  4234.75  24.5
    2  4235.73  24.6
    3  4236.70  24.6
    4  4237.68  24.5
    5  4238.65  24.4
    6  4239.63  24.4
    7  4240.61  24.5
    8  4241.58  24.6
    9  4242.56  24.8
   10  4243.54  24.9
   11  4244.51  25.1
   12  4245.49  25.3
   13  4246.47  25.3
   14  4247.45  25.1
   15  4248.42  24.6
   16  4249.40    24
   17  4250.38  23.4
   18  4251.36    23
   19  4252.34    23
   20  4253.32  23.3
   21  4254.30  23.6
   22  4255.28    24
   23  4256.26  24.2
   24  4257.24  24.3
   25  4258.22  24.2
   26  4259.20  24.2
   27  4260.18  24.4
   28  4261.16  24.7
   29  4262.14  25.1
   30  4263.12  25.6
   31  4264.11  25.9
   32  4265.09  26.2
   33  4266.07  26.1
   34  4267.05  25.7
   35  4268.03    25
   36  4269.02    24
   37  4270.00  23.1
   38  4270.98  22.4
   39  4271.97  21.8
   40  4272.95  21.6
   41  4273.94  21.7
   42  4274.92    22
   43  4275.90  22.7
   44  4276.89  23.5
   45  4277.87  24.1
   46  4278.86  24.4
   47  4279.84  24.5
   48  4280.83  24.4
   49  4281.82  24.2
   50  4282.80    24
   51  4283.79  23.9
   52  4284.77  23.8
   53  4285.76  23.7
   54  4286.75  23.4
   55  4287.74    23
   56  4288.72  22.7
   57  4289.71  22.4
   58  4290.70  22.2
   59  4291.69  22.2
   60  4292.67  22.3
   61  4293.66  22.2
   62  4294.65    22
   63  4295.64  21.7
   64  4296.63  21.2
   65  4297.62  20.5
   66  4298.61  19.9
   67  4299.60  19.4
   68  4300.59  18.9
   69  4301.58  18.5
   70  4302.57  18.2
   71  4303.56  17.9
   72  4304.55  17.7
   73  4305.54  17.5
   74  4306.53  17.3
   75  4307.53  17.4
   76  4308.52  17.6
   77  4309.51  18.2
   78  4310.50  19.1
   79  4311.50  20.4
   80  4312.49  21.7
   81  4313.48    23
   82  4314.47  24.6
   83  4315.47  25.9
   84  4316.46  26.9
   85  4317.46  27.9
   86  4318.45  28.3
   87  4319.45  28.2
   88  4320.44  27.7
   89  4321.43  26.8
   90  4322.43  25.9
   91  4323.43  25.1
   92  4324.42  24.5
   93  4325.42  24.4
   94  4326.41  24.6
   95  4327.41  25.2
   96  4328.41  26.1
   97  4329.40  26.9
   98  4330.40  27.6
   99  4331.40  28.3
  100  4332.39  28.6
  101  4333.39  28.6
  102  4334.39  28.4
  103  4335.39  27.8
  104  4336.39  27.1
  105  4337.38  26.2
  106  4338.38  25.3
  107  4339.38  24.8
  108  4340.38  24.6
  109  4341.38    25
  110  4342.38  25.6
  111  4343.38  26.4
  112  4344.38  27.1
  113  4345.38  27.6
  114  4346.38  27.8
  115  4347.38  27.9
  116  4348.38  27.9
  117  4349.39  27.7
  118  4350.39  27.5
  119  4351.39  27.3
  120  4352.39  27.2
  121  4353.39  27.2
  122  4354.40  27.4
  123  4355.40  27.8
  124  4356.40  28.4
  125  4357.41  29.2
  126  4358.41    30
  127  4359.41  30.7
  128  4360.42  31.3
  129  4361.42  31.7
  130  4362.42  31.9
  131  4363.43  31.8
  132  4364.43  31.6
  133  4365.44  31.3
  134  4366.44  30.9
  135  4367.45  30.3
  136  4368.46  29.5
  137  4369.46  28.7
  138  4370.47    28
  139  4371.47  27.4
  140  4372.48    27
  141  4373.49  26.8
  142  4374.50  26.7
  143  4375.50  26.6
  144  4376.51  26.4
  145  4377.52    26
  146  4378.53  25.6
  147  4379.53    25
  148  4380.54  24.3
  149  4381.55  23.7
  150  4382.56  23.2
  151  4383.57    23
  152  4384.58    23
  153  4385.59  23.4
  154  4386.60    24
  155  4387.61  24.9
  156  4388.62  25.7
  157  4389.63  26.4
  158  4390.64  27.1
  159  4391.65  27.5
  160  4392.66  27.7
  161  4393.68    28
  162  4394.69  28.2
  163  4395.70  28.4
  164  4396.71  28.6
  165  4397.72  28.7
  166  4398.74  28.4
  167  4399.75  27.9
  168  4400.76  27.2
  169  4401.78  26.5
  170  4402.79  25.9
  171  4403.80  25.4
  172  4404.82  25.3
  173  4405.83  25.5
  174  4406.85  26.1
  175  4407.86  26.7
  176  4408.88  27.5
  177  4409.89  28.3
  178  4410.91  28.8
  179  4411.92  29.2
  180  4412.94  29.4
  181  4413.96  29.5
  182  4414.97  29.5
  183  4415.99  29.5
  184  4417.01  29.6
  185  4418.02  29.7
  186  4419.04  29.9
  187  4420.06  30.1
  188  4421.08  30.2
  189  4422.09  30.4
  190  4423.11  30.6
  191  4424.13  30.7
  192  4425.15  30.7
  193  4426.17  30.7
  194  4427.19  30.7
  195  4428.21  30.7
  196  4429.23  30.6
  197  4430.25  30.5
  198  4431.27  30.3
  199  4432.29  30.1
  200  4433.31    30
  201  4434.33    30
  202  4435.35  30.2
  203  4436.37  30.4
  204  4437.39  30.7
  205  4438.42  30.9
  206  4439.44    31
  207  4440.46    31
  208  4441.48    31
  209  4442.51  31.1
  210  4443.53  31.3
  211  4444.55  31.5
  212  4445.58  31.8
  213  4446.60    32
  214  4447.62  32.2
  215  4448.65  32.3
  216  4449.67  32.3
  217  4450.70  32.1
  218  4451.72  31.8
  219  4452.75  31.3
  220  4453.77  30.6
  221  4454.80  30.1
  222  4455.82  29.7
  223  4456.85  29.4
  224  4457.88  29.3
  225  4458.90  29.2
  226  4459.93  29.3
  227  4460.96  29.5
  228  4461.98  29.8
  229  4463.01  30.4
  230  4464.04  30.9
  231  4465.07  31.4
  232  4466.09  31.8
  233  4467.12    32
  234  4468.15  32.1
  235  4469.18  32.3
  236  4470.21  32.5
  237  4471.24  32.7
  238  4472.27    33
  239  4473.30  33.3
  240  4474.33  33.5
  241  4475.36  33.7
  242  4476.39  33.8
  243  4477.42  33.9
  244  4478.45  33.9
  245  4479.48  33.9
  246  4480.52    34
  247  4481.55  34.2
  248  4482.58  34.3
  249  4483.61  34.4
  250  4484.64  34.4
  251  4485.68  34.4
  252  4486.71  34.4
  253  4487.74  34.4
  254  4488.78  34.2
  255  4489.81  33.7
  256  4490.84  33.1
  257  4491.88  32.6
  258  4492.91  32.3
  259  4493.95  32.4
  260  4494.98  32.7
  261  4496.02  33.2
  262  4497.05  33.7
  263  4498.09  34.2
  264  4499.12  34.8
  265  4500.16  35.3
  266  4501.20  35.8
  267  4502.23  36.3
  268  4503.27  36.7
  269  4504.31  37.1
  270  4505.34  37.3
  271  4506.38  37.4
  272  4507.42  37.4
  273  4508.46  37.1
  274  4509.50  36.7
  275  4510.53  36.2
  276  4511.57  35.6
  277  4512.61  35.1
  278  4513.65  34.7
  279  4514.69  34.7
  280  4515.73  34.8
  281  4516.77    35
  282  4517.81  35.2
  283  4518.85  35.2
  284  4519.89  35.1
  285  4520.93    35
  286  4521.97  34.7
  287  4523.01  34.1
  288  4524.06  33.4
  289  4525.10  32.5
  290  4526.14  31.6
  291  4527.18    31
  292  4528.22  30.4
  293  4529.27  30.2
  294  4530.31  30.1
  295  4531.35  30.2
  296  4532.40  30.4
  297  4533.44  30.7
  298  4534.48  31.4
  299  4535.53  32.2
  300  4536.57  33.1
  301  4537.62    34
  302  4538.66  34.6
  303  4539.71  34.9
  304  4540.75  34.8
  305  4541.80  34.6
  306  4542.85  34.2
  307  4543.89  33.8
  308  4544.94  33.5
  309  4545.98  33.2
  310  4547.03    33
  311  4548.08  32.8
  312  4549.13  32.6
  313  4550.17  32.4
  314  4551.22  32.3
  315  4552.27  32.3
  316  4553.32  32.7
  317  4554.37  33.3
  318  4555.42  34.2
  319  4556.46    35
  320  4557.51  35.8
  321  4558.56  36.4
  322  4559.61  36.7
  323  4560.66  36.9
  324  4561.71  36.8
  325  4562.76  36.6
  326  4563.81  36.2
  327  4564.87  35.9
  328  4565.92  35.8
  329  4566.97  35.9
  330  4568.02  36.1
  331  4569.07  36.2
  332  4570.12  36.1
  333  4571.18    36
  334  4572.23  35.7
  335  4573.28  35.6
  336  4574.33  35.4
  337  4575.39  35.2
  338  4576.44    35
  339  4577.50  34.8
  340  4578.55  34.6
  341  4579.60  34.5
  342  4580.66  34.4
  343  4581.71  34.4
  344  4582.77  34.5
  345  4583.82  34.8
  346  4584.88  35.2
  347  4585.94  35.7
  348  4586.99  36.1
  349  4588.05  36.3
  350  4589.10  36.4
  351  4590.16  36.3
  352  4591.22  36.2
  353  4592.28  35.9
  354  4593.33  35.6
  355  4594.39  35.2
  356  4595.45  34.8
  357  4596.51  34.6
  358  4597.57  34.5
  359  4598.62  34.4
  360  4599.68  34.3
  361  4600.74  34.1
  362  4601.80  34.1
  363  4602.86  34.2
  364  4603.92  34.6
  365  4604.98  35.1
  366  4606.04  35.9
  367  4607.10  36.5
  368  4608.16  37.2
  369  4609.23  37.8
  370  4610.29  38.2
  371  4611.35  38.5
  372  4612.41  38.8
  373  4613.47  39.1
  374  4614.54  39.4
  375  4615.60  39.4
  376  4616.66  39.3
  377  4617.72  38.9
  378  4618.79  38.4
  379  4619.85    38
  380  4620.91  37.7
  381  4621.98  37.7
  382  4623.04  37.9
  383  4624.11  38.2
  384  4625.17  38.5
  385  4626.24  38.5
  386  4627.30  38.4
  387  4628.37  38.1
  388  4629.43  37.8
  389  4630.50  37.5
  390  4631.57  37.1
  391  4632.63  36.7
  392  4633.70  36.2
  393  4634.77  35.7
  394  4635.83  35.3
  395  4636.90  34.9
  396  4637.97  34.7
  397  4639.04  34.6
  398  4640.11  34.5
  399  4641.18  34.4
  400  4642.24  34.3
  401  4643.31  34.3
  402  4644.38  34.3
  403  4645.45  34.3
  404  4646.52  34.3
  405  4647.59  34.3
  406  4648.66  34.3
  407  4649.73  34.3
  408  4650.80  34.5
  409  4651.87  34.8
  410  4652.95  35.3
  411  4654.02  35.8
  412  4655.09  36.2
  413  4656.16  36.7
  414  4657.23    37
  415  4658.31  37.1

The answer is 1.8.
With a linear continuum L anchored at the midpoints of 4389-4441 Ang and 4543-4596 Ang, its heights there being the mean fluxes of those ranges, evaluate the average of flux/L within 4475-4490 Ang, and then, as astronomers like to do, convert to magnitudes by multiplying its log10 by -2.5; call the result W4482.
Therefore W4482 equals -0.08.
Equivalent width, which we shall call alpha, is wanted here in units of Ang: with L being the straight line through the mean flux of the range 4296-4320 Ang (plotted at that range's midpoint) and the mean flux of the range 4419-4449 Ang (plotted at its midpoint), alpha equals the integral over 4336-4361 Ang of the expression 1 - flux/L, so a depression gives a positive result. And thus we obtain -3.3 Ang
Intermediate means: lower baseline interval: 21.1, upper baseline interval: 30.8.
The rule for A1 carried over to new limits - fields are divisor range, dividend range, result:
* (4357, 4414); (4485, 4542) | 1.31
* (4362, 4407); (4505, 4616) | 1.40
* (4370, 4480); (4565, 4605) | 1.29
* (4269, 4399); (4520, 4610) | 1.51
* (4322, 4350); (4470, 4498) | 1.35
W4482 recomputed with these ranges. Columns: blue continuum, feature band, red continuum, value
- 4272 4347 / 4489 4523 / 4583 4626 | -0.09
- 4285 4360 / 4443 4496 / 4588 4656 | -0.07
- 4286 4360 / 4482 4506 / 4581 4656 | -0.11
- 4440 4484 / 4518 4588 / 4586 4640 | 0.02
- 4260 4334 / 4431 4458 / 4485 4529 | 0.01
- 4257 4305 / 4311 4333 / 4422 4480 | -0.04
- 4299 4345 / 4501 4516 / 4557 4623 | -0.12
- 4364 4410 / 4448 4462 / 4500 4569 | -0.01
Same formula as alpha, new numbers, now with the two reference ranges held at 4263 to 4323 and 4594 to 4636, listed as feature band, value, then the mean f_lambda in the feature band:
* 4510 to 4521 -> -0.9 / 35.2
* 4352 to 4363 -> -1.7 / 29.4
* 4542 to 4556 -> 0.4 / 33.2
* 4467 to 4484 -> -1.5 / 33.4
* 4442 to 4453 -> -0.8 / 31.8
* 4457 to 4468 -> -0.1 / 30.4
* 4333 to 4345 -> -0.8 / 26.4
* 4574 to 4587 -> 0.2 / 34.9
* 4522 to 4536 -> 0.7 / 31.5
